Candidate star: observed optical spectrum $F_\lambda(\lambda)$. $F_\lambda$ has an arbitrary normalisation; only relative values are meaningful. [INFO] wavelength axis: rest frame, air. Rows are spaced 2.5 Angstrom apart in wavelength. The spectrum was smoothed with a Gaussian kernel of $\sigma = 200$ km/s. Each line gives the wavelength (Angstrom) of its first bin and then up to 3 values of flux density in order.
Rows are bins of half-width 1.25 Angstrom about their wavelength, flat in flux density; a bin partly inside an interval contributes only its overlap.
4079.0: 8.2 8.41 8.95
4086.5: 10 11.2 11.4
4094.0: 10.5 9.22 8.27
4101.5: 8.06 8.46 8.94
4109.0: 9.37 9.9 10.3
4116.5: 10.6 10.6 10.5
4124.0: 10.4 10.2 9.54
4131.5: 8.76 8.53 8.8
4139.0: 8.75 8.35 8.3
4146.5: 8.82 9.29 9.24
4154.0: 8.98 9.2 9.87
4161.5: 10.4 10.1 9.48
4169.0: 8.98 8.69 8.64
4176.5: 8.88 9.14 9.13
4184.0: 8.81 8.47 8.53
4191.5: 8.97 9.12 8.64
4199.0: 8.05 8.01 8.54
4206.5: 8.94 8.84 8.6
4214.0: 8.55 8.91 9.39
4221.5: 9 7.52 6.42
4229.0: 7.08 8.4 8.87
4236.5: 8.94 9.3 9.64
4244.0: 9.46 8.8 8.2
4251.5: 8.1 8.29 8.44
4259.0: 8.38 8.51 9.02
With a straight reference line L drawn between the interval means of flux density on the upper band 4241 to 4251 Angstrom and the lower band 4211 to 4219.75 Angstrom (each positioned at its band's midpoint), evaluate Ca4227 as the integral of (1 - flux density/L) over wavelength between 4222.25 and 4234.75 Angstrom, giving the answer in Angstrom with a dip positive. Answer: 1.7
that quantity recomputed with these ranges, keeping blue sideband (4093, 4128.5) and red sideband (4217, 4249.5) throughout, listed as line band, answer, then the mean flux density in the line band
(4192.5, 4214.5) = 0.57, 8.59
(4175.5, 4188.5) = 0.22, 8.87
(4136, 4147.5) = 0.97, 8.59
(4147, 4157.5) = 0.15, 9.15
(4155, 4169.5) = -0.79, 9.7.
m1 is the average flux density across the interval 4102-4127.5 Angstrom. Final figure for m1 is 9.87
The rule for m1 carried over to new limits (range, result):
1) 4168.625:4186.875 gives 8.85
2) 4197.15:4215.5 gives 8.51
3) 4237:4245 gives 9.42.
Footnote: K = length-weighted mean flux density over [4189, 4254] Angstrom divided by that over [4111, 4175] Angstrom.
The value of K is 0.91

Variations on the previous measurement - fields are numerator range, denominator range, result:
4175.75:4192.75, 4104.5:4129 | 0.88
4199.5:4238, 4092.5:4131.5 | 0.87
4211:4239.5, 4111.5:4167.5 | 0.88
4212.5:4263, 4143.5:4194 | 0.93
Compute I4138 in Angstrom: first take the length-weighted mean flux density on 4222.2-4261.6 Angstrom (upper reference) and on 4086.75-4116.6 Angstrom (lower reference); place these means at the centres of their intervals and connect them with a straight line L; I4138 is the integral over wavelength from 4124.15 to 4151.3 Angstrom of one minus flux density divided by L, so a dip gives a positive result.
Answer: 1.0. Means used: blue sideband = 9.66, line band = 9.01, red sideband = 8.4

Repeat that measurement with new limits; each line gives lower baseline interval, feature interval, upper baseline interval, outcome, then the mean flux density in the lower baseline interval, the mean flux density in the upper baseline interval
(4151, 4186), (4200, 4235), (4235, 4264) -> 2.29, 9.24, 8.75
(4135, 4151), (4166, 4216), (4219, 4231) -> -3.54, 8.74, 7.76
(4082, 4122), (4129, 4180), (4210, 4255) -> 0.94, 9.73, 8.53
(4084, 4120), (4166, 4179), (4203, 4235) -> 0.00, 9.74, 8.38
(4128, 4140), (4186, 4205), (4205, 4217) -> 0.50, 8.86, 8.75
